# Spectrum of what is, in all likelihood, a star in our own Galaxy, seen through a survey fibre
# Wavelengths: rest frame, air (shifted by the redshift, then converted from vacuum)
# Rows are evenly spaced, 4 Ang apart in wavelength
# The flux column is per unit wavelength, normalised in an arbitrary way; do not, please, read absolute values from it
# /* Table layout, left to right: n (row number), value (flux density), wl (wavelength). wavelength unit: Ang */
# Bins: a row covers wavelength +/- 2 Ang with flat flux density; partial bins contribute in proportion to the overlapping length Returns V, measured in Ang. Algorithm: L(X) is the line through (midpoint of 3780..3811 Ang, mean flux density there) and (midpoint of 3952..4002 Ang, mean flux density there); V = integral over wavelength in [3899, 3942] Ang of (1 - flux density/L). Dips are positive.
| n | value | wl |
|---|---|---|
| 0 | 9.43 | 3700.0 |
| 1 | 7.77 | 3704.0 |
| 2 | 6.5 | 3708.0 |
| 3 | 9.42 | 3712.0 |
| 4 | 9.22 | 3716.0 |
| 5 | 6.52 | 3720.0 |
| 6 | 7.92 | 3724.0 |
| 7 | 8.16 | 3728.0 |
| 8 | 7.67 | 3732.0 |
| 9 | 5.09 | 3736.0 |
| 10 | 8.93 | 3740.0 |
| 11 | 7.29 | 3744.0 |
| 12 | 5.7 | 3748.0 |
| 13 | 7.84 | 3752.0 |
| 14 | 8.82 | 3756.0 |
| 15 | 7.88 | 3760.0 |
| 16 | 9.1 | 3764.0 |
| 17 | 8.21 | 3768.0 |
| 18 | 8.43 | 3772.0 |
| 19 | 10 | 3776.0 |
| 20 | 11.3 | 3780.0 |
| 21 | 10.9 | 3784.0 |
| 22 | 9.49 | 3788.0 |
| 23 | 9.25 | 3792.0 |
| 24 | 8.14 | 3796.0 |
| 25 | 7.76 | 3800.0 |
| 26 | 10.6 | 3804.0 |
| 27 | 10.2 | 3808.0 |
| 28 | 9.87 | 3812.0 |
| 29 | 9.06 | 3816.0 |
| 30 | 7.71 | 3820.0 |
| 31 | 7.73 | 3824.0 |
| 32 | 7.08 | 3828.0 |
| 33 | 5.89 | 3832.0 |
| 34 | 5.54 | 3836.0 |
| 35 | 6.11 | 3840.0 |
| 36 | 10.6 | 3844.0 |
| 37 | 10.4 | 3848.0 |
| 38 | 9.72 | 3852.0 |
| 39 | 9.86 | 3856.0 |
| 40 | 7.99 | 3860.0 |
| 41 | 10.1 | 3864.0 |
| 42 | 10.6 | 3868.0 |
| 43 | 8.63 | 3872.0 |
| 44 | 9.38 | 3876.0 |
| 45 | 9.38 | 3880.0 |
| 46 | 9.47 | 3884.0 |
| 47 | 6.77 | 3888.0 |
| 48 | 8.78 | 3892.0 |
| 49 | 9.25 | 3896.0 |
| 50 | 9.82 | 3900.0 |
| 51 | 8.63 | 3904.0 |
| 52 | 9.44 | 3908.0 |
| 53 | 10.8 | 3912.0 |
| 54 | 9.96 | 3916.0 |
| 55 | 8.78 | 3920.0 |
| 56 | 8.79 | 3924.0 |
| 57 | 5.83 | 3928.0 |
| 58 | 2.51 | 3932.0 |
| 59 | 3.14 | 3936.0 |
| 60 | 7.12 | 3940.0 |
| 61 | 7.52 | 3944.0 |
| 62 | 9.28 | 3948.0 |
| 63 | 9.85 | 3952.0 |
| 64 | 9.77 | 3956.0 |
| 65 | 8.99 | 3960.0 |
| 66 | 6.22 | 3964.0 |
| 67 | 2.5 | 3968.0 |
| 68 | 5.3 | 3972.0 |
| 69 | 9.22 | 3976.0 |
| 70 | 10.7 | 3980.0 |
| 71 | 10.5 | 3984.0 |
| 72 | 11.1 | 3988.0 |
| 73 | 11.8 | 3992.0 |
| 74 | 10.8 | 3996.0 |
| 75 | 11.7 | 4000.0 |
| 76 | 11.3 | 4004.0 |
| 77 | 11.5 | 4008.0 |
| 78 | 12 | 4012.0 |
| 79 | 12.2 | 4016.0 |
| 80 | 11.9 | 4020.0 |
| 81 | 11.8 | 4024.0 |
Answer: 7.4 Ang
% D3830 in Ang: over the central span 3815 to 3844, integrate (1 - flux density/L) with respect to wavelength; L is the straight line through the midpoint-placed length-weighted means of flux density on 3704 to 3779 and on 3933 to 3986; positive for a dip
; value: 2.33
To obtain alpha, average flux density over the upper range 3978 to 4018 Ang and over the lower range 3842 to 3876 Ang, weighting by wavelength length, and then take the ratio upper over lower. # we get 1.2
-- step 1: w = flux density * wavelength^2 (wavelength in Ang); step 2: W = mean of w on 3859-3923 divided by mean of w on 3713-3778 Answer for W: 1.3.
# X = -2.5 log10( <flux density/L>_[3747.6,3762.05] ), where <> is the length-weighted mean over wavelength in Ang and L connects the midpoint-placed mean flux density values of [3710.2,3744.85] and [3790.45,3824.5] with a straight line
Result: 0.06 mag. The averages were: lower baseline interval 7.81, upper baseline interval 8.97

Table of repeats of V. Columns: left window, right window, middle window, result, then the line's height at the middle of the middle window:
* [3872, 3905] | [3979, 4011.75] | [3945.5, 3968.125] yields 4.74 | 10.4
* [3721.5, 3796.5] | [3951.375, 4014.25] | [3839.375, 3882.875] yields -2.41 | 8.95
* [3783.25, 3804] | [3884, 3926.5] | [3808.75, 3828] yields 1.25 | 9.13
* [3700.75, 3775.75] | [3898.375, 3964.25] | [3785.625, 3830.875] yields -4.68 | 7.95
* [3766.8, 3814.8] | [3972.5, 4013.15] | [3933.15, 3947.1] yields 6.00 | 10.5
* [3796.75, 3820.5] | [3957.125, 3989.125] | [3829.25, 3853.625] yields 2.71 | 9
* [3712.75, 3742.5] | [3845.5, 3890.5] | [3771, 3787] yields -3.71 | 8.3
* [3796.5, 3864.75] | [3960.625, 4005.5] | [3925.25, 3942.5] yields 7.80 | 8.97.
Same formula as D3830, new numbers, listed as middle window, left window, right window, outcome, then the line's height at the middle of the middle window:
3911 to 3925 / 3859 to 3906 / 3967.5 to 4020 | -0.1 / 9.49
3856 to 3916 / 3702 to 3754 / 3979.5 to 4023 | 3.2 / 9.8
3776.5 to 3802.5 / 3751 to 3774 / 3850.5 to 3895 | -2.9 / 8.59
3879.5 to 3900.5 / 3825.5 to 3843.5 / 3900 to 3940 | -4.5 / 7.26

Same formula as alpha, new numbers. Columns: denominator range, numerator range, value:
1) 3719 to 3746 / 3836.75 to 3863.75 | 1.22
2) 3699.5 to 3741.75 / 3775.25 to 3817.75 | 1.24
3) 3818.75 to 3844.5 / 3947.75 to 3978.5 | 1.08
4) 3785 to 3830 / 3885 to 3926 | 1.03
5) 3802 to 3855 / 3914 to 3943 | 0.78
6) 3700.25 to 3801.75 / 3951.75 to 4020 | 1.18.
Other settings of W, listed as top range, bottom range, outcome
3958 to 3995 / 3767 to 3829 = 1.02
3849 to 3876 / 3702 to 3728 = 1.30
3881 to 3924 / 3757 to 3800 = 1.06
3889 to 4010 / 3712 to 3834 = 1.13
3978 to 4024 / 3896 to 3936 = 1.48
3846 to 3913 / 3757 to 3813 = 1.05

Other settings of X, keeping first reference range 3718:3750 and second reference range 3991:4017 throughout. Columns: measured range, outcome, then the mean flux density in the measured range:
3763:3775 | -0.12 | 8.65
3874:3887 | 0.04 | 9.21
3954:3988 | 0.34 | 8.09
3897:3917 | 0.03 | 9.69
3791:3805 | -0.07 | 8.8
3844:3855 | -0.12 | 10.1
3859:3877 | -0.01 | 9.41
